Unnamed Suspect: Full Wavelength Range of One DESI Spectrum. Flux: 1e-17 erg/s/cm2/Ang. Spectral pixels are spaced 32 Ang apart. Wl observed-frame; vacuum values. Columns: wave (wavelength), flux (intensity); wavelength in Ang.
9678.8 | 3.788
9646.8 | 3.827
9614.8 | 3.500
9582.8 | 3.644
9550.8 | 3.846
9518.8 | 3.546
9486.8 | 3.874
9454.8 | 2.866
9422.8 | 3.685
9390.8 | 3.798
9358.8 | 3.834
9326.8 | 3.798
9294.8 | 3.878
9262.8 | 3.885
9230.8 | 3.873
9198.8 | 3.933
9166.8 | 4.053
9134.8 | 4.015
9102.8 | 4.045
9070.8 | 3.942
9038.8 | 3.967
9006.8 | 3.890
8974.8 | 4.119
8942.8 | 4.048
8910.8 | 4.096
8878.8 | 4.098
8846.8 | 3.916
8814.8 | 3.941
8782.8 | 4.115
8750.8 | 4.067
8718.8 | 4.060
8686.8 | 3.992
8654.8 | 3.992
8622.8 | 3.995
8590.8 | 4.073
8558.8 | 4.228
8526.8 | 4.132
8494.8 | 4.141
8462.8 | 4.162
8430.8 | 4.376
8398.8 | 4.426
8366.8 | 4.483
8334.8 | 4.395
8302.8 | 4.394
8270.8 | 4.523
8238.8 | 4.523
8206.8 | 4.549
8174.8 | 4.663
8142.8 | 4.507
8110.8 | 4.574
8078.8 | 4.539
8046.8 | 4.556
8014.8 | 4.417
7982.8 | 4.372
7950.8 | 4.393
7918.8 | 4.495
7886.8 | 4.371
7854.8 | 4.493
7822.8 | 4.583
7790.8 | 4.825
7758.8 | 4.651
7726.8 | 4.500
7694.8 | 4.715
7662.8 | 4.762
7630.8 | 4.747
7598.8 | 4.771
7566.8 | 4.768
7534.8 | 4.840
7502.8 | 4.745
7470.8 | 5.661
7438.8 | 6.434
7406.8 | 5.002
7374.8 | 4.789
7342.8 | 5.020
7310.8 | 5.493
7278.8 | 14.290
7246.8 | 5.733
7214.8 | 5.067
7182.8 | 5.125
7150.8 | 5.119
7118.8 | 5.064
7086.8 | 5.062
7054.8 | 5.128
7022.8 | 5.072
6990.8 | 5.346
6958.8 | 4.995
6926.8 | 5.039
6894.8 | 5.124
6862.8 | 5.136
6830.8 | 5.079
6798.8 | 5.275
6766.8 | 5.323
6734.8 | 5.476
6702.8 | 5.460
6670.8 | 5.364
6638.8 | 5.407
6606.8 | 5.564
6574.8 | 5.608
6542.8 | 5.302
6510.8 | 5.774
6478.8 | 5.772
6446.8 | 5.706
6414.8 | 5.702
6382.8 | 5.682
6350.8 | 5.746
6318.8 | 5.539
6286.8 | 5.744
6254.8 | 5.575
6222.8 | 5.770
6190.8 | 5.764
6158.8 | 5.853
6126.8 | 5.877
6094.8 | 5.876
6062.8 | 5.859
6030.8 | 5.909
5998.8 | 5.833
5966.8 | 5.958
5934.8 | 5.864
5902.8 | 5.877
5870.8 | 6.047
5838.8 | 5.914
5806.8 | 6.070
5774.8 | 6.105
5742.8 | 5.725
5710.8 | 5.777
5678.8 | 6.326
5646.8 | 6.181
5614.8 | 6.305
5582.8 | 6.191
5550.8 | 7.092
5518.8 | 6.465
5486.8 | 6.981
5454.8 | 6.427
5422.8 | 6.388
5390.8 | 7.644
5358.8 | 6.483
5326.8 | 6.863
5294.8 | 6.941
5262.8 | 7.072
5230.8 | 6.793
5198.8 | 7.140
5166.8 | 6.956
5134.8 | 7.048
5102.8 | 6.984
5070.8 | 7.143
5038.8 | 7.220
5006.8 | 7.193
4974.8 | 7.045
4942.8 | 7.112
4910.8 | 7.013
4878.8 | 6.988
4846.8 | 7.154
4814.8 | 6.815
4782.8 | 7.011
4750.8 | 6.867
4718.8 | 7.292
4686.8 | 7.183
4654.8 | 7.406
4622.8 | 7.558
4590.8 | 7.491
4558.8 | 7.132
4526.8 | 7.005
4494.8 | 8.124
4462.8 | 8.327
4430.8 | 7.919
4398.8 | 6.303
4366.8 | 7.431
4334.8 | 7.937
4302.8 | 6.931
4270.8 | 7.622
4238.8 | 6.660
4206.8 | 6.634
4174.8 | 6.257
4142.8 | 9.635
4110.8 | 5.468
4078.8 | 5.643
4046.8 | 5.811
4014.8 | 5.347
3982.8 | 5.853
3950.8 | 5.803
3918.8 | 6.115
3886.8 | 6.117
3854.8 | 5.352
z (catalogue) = 0.108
